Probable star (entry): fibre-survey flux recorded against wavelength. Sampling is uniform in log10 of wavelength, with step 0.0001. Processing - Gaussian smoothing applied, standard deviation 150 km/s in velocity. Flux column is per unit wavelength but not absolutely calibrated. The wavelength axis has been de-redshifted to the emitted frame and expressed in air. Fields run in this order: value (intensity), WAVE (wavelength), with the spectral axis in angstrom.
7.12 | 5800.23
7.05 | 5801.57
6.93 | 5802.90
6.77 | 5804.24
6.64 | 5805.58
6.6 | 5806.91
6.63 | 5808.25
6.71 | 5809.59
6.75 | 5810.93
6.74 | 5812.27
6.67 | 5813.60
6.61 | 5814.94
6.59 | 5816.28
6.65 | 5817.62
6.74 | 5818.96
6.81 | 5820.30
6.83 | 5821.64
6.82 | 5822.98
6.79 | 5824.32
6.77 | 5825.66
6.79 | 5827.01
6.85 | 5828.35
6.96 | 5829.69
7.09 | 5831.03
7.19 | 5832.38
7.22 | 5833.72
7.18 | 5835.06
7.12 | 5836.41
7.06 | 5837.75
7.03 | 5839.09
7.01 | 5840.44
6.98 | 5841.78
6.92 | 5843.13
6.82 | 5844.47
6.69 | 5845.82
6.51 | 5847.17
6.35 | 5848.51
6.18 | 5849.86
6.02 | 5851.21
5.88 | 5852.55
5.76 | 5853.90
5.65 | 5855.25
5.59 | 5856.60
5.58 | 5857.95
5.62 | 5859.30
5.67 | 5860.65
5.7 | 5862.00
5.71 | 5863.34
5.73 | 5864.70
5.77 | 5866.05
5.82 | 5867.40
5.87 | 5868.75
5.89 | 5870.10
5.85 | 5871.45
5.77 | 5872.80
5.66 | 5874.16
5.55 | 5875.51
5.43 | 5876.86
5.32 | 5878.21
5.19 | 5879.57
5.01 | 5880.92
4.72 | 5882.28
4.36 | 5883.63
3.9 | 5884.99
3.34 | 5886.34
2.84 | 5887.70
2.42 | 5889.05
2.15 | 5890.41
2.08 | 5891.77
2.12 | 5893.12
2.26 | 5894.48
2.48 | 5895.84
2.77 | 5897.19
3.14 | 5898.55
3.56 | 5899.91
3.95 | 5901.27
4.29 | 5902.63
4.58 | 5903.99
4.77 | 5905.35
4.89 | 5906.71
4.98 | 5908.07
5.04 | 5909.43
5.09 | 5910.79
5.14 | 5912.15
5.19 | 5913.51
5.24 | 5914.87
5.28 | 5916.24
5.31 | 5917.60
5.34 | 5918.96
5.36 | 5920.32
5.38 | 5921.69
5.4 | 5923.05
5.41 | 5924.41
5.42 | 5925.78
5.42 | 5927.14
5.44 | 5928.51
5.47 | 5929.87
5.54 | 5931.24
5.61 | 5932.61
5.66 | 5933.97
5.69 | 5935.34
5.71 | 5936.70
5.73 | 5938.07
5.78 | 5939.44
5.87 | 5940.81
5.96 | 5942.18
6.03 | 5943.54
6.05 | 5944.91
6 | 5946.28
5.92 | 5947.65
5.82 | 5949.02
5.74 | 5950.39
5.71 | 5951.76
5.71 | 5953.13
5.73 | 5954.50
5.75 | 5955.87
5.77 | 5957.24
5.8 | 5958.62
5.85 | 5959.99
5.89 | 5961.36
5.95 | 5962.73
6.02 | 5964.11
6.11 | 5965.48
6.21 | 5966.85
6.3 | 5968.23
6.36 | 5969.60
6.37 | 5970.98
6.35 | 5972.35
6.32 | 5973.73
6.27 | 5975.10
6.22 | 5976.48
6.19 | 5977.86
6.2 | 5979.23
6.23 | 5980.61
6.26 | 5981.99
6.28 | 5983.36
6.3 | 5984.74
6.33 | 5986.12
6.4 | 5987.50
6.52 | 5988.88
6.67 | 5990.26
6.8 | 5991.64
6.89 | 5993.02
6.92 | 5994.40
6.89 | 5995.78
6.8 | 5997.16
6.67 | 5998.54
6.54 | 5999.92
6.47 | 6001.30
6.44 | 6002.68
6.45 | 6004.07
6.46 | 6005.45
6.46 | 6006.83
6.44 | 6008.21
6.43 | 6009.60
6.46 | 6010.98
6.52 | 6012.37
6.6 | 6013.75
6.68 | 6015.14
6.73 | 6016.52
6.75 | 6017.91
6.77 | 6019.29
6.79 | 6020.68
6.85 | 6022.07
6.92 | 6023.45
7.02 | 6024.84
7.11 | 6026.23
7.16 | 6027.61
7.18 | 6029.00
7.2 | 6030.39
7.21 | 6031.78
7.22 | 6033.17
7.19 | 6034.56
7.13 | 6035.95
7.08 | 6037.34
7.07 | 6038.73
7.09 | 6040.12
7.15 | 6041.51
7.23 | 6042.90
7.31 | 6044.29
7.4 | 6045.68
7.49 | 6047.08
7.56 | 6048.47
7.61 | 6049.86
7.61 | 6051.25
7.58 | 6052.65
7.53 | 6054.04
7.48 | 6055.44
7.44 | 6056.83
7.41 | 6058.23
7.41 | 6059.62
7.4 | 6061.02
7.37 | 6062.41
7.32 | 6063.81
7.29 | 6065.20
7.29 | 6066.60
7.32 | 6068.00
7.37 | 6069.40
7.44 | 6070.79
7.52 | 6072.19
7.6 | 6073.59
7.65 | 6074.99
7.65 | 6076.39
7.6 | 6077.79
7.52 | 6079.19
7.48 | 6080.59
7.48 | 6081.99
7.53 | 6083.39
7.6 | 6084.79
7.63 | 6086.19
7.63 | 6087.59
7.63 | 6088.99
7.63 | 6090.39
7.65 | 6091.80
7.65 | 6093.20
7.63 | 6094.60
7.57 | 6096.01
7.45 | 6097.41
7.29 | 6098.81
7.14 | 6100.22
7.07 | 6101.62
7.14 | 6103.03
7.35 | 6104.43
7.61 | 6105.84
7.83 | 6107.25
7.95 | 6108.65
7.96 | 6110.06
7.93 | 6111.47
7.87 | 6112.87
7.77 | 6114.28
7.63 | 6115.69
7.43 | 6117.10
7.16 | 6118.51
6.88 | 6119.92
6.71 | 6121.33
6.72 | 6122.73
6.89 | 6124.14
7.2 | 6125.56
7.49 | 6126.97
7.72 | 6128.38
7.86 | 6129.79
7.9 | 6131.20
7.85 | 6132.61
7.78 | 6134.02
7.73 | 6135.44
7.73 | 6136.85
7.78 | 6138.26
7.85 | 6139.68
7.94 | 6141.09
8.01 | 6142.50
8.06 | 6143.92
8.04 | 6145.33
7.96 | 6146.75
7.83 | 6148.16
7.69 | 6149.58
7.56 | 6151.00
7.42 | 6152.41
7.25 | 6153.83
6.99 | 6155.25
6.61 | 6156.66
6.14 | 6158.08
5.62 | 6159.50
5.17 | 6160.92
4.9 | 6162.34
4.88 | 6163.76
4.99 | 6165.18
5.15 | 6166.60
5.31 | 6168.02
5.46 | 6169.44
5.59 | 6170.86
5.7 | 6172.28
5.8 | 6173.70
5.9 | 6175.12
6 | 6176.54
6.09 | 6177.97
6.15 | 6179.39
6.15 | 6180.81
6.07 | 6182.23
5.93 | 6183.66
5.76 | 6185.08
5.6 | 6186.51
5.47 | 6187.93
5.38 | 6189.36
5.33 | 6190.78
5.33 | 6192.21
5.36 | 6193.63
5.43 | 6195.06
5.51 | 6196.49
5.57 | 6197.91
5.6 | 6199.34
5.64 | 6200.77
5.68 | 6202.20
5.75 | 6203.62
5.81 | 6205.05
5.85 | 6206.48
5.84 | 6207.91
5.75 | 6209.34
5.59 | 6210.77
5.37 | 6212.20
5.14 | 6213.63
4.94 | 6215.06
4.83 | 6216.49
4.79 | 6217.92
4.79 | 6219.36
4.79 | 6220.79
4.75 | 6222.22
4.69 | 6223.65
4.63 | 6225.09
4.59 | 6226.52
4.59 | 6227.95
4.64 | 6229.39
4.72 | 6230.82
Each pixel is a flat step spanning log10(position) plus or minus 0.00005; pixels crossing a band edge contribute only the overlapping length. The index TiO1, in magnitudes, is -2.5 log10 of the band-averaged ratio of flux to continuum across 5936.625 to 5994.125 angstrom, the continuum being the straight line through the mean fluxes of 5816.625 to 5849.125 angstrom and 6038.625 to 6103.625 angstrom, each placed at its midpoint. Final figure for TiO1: 0.18 mag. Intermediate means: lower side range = 6.88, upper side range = 7.45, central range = 6.11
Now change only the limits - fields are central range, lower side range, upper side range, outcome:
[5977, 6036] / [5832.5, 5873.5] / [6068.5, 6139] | 0.06 mag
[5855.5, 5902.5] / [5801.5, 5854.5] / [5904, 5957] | 0.34 mag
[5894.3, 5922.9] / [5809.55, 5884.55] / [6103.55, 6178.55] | 0.37 mag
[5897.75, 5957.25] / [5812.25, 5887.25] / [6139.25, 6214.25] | 0.15 mag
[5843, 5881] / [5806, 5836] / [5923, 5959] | 0.11 mag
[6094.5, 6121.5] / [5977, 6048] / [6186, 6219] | -0.22 mag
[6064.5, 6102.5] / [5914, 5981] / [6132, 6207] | -0.22 mag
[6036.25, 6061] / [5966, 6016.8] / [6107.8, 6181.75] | -0.11 mag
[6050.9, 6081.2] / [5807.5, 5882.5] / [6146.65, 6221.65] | -0.24 mag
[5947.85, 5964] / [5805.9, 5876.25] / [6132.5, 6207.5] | 0.10 mag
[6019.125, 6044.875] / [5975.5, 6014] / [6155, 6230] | -0.13 mag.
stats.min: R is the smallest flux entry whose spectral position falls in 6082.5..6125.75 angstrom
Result 6.71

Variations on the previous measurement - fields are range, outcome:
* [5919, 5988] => 5.36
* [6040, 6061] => 7.09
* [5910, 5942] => 5.09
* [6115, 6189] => 4.88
